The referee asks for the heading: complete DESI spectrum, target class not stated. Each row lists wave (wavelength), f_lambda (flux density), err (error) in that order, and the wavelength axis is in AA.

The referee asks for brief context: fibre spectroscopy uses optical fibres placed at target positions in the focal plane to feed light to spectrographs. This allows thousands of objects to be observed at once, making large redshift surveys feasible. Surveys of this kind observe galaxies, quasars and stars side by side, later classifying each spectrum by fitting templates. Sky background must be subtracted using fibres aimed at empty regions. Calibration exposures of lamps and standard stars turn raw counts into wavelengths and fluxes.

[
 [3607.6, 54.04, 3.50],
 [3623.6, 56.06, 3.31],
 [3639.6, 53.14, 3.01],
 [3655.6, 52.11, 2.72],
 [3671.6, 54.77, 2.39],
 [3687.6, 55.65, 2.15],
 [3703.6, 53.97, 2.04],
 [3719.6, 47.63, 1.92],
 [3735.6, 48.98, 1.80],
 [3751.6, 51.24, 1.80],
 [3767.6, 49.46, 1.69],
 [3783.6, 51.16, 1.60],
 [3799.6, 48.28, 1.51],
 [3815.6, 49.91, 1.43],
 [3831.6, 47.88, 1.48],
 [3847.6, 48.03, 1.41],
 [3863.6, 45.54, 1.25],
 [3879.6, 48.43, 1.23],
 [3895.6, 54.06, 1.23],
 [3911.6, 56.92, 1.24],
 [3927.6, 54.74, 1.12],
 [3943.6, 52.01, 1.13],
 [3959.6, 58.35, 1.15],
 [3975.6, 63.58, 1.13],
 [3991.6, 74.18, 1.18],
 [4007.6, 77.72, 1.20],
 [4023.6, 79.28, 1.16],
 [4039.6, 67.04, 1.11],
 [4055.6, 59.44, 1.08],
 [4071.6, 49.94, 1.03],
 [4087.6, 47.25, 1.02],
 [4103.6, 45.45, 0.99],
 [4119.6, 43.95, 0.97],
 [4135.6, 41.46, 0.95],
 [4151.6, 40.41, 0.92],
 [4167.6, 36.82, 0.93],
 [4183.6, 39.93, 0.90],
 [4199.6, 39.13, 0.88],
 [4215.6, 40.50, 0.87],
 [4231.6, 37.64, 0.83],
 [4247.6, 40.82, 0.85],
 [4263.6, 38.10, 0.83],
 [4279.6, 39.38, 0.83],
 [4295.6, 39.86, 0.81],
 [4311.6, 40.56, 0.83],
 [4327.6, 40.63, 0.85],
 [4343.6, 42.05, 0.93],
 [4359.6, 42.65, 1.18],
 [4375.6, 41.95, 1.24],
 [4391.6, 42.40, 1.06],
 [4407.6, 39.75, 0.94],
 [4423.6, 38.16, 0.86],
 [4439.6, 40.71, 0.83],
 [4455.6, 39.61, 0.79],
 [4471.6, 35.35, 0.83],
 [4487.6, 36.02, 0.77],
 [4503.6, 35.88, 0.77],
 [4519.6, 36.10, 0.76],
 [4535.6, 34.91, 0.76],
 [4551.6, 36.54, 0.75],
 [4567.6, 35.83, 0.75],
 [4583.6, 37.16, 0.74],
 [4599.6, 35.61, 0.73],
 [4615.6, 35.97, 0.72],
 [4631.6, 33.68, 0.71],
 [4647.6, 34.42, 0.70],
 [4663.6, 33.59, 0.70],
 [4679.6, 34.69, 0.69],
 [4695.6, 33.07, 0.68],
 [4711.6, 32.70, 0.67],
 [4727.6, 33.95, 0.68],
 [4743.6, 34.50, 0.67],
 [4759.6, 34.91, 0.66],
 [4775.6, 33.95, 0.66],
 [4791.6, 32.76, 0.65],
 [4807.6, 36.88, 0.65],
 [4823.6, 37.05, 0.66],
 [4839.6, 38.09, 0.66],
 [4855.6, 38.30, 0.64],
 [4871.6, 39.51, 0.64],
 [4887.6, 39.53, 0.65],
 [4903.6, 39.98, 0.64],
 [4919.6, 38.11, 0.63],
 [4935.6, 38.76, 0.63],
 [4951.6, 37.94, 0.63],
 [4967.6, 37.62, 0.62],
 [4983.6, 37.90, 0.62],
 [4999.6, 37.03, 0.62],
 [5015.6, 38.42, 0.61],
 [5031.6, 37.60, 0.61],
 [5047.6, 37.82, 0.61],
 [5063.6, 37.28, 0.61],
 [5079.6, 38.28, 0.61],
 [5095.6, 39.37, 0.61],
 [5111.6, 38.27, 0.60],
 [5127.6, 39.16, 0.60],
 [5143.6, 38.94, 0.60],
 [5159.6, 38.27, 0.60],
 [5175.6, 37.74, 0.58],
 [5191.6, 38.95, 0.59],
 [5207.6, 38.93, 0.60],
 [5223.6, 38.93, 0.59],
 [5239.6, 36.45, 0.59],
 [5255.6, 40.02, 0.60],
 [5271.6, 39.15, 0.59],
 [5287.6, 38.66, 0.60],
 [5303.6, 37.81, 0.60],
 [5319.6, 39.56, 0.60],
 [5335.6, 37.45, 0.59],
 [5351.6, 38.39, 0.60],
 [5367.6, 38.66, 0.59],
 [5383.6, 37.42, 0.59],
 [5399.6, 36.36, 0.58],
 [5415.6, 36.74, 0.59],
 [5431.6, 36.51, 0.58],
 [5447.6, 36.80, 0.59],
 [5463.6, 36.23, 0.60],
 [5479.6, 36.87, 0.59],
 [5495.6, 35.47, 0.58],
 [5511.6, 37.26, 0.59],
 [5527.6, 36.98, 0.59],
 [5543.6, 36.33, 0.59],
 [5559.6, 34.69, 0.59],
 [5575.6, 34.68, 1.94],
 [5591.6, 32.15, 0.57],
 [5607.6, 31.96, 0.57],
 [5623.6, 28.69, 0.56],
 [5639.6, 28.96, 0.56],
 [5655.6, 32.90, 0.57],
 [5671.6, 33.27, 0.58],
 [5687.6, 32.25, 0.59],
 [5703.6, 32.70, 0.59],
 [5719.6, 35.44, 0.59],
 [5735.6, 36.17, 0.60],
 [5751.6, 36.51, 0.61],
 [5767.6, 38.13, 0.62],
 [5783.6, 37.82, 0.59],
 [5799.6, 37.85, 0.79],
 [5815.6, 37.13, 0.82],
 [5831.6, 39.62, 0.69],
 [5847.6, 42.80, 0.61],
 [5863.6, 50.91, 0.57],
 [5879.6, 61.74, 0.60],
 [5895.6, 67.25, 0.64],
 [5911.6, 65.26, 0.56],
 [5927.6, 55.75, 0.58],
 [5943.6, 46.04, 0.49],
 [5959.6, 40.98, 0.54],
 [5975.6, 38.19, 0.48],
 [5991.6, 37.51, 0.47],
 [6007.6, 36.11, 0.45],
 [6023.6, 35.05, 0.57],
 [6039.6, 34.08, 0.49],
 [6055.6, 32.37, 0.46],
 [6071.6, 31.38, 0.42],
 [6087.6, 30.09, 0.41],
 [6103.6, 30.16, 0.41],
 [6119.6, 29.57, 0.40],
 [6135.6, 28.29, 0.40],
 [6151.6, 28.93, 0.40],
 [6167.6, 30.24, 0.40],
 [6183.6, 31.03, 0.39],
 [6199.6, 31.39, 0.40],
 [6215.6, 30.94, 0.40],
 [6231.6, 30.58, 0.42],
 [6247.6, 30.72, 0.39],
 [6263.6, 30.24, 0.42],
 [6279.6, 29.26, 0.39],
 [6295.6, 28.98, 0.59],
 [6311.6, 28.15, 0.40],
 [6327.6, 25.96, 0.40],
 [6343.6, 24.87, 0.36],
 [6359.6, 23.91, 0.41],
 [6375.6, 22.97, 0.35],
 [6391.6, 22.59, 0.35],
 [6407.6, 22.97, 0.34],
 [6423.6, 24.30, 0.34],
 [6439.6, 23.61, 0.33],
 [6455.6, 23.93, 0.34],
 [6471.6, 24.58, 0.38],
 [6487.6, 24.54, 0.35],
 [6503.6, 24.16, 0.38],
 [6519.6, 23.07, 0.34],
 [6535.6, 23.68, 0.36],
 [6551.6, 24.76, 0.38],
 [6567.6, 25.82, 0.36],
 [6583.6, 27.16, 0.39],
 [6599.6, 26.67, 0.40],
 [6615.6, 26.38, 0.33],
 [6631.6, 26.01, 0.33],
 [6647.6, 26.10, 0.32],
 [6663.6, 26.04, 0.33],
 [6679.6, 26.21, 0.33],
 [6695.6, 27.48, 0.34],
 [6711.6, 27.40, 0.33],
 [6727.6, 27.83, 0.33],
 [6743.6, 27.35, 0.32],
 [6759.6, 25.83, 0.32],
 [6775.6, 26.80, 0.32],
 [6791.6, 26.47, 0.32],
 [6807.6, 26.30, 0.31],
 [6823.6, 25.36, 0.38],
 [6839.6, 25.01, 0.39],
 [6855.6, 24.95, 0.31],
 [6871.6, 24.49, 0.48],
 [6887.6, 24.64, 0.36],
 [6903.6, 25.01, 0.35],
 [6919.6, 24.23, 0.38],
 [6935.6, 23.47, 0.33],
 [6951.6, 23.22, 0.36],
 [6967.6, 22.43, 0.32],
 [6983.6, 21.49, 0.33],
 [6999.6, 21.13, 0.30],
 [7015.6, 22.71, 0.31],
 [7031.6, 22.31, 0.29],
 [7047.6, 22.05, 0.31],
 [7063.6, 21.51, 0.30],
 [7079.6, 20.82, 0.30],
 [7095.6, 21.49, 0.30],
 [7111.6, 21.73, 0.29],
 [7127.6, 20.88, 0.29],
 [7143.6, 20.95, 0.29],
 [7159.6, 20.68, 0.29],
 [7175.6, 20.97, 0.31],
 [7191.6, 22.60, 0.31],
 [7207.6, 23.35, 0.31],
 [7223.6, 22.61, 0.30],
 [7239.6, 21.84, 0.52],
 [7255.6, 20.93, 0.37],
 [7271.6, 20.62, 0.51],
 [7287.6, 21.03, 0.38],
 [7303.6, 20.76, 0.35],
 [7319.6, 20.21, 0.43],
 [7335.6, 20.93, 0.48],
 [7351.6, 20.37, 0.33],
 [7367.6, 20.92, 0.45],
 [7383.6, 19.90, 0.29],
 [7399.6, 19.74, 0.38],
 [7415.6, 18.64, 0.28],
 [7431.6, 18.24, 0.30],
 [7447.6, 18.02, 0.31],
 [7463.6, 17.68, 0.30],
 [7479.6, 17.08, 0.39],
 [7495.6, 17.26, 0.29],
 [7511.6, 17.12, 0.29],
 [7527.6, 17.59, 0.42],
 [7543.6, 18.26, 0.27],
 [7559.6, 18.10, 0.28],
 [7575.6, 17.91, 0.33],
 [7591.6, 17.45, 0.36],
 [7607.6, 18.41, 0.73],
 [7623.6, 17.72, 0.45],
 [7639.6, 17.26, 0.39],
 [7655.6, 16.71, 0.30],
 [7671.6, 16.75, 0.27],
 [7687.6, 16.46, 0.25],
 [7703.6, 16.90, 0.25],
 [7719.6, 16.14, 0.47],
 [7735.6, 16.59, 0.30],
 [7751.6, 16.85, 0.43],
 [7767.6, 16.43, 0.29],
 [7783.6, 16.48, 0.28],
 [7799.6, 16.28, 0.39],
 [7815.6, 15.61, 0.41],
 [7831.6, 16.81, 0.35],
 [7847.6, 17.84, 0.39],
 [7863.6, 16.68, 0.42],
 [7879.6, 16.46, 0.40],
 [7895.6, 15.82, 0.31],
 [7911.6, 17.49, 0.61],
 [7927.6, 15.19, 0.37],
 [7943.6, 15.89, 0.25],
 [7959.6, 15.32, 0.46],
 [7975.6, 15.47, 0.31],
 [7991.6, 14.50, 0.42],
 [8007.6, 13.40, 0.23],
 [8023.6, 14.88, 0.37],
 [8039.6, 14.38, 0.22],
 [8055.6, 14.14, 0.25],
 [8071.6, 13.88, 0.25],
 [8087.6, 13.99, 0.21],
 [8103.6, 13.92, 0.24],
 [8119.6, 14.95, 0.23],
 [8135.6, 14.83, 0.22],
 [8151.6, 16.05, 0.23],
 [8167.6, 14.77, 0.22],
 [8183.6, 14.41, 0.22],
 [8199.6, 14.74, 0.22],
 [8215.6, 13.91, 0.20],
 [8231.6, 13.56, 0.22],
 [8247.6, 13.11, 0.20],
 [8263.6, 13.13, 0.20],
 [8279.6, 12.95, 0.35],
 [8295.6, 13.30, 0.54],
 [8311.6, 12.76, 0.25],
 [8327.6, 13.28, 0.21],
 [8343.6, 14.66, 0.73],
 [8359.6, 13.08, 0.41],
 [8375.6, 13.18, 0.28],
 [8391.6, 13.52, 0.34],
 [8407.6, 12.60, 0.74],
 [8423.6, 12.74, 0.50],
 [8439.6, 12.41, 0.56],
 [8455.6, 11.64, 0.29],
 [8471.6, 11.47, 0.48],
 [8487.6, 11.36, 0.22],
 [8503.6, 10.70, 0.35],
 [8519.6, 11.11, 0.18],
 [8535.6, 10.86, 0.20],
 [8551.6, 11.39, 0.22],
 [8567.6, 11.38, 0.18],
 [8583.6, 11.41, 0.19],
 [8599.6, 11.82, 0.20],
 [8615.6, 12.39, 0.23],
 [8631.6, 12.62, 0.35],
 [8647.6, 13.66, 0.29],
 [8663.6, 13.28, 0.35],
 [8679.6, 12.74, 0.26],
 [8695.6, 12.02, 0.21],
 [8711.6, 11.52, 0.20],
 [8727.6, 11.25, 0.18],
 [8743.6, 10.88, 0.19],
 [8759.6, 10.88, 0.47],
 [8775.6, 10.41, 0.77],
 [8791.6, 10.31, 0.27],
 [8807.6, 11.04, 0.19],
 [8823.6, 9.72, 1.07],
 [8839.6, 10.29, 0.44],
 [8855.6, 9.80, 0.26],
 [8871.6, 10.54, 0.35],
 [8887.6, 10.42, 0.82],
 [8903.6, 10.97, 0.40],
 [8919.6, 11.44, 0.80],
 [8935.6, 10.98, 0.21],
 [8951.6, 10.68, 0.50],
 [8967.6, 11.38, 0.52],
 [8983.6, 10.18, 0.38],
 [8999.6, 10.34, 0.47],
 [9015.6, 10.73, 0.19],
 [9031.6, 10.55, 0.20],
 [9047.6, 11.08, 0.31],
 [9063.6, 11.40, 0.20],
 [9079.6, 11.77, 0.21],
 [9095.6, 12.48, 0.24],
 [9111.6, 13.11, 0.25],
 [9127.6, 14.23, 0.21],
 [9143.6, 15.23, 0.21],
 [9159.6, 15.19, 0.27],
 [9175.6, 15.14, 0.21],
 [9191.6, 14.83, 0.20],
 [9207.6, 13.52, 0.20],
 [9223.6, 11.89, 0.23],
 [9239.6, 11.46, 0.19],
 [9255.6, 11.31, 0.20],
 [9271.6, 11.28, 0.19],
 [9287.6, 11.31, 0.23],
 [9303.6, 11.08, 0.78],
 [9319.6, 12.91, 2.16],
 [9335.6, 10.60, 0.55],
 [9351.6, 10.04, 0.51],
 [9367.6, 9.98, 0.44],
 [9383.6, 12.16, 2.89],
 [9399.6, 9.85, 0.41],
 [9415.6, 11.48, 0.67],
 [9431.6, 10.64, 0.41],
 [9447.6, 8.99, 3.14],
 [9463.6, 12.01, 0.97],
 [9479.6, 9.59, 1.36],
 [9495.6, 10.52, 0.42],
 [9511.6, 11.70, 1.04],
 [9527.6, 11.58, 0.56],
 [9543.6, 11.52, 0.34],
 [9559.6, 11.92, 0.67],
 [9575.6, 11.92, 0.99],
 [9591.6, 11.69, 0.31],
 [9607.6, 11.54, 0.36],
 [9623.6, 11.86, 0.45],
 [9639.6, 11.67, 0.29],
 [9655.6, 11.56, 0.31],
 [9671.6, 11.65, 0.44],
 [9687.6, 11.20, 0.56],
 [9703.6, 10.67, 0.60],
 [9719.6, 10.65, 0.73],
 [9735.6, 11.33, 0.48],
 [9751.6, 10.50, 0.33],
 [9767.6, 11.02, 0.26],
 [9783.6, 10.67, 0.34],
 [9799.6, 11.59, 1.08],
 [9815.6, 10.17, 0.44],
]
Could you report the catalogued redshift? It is 1.11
